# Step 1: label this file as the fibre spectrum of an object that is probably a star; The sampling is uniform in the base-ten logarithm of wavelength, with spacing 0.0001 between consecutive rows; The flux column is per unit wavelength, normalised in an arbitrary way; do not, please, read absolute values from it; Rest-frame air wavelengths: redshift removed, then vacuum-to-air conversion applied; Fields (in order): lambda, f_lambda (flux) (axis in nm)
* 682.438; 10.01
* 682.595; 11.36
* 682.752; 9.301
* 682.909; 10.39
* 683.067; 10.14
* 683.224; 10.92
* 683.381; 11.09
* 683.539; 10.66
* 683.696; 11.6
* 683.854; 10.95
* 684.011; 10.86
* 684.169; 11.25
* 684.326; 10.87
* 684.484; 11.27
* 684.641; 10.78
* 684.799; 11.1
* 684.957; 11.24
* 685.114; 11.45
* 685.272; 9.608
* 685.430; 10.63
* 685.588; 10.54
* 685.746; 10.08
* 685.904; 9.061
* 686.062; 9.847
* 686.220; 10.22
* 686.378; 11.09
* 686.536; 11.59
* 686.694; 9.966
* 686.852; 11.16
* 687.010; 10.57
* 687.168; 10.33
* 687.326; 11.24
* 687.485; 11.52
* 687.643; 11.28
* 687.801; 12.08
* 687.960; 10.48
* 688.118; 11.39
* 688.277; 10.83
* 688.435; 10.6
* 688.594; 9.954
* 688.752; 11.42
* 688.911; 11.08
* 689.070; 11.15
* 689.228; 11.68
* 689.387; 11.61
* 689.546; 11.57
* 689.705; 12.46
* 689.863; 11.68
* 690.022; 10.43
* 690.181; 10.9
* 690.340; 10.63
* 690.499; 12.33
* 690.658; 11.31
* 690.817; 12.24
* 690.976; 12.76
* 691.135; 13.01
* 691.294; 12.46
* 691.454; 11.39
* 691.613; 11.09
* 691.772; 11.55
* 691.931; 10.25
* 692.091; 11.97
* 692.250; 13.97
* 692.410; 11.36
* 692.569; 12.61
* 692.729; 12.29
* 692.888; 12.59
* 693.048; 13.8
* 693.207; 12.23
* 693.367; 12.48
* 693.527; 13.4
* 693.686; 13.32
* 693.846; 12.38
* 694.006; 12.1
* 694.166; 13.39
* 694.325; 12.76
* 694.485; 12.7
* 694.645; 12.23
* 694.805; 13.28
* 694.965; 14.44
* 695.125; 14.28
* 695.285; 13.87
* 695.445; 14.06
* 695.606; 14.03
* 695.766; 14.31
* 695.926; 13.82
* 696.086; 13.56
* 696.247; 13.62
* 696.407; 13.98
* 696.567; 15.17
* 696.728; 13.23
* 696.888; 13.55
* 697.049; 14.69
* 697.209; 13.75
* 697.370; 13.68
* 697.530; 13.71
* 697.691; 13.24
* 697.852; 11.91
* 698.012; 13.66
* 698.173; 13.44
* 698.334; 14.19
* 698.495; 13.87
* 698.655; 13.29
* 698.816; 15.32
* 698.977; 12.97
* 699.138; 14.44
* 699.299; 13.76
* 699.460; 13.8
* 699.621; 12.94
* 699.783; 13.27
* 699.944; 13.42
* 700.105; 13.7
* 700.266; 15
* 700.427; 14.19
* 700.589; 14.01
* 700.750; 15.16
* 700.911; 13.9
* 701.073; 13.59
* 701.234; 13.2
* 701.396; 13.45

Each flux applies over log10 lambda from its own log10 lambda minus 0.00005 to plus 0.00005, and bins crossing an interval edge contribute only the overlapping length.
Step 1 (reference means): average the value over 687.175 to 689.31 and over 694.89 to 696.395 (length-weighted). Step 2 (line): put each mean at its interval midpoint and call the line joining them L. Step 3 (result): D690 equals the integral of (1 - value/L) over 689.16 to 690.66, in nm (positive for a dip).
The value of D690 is 0.04 nm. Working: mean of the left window 11.1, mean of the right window 14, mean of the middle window 11.5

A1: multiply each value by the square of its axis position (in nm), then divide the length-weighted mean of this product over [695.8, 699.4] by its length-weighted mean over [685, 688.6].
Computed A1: 1.33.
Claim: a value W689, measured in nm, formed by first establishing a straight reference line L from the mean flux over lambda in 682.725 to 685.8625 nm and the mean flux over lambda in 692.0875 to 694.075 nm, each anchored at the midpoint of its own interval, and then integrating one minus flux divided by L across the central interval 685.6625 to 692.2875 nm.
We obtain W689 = 0.311 nm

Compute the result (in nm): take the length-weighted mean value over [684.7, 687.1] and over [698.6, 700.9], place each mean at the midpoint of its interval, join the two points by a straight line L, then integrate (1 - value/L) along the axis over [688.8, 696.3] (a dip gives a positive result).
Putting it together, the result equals -0.17 nm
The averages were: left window 10.5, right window 14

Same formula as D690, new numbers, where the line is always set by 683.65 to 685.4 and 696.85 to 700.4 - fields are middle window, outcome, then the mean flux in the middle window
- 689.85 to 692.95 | 0.12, 11.8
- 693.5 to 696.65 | -0.12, 13.5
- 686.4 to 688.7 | 0.12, 10.9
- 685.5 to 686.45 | 0.09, 10.1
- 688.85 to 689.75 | 0.03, 11.6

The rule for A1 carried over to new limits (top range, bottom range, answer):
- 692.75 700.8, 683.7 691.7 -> 1.26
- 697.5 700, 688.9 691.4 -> 1.19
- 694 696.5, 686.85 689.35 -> 1.25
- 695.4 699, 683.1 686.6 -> 1.33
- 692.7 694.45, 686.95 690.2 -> 1.16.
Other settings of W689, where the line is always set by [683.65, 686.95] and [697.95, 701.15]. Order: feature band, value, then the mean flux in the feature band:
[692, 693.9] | -0.04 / 12.7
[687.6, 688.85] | 0.04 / 11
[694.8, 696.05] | -0.10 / 14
